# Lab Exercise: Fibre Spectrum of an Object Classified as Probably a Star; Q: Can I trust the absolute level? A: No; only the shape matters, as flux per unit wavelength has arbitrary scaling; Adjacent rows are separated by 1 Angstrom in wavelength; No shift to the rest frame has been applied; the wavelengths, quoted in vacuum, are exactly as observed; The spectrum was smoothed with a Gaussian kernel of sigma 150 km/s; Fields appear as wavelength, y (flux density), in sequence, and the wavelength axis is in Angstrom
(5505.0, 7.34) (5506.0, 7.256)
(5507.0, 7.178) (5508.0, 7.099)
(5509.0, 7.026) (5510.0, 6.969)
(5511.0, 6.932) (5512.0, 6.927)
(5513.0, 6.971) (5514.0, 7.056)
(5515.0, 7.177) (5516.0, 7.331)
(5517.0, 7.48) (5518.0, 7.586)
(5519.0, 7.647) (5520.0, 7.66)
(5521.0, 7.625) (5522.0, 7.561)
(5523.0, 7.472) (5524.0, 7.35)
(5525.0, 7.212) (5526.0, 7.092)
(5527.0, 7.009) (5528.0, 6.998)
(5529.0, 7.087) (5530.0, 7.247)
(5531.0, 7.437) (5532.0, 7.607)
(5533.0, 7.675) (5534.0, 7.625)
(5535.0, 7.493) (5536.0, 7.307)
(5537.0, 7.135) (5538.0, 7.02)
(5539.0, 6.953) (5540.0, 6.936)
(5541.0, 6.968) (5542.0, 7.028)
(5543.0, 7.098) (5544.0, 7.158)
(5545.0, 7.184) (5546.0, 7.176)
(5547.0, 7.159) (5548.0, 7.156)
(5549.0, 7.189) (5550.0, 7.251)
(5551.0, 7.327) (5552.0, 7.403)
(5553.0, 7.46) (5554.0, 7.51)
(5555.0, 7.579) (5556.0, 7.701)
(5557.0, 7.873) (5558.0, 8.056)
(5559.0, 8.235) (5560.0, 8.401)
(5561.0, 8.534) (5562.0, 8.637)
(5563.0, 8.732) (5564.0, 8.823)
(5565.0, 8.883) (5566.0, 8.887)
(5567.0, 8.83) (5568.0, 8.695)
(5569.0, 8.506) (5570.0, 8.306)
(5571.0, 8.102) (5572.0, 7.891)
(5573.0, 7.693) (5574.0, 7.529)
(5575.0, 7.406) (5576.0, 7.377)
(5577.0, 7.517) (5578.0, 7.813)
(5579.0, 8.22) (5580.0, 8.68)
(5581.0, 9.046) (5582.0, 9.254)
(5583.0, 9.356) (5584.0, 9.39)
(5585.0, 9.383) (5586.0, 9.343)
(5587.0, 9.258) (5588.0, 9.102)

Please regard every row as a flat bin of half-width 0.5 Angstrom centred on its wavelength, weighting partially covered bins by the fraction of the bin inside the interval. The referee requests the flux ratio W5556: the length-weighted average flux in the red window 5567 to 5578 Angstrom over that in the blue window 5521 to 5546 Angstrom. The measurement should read 1.1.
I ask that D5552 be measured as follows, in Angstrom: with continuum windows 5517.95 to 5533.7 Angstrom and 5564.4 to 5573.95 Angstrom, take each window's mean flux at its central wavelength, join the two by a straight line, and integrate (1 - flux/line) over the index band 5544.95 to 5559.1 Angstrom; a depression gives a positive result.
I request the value 0.9 Angstrom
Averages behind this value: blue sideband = 7.39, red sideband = 8.38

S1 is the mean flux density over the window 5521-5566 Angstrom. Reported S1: 7.53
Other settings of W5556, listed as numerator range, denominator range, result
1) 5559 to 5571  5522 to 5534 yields 1.18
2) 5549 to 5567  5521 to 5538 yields 1.10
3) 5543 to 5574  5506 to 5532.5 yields 1.09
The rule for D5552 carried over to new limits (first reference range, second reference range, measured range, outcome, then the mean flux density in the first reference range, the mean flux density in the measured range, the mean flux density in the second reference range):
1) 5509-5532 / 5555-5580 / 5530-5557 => 1.5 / 7.27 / 7.3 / 8.19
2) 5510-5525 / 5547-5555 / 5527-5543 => 0.2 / 7.32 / 7.22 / 7.33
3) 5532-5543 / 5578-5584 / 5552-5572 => -0.3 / 7.23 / 8.27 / 8.86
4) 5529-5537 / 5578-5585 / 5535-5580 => 2.4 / 7.44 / 7.75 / 8.93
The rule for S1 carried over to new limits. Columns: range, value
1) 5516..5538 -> 7.39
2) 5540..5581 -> 7.85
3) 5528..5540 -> 7.3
